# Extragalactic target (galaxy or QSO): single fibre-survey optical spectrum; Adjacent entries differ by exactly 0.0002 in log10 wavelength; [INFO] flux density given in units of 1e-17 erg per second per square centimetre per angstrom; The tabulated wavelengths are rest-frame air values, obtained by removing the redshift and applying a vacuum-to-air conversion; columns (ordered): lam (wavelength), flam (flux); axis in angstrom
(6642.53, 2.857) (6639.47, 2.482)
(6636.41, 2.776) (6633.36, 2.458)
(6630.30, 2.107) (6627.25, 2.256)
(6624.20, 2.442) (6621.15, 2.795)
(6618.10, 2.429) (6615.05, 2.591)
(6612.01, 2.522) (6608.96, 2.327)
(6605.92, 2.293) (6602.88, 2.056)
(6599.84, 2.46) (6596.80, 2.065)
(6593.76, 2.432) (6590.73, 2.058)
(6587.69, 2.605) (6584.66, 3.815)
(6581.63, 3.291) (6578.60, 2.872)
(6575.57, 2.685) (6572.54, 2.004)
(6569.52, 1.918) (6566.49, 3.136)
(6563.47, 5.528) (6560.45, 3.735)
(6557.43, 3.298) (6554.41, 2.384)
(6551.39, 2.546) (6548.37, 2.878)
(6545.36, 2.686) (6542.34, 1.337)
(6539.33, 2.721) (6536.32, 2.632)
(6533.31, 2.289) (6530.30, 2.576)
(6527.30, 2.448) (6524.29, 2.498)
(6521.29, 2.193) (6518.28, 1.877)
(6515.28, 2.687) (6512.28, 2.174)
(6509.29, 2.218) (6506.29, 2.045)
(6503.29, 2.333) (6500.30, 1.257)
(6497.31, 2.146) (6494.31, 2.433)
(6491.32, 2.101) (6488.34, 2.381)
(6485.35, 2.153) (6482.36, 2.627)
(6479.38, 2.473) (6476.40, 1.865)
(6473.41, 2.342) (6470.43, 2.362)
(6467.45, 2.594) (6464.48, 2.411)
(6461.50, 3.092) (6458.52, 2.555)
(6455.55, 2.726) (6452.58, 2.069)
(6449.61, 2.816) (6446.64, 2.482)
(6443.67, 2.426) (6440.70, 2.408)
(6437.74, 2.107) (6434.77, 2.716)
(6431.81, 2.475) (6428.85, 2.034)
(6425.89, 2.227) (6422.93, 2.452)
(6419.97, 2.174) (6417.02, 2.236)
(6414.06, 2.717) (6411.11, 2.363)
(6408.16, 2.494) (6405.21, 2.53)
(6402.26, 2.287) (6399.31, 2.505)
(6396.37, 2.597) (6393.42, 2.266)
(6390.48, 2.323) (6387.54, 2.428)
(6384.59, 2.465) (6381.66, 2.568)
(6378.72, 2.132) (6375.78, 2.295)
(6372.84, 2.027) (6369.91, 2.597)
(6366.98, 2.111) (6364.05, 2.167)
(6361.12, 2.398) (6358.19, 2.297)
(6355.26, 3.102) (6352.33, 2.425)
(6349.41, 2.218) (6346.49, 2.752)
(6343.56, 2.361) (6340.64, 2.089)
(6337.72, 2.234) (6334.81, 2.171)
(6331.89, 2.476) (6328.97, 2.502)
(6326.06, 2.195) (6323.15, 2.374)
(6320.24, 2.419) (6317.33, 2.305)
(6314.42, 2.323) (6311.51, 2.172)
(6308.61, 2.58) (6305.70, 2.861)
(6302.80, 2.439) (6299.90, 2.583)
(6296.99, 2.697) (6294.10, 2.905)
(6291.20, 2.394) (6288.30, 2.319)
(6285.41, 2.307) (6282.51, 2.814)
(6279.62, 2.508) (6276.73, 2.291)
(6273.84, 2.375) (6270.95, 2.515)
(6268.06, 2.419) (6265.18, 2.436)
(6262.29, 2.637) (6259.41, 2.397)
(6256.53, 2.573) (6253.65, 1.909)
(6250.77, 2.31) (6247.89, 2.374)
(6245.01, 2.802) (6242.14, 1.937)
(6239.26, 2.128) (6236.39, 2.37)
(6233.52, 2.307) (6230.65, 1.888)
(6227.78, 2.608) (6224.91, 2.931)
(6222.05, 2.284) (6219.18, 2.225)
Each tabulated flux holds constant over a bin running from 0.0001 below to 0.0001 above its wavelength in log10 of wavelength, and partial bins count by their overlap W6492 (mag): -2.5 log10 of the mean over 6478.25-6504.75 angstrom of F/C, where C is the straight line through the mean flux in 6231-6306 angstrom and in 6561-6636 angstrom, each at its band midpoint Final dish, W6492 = 0.17 mag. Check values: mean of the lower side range 2.43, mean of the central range 2.21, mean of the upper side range 2.65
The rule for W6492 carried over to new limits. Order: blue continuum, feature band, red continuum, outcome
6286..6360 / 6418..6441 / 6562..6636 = 0.09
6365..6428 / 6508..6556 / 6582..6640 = 0.03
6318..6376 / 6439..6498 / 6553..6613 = 0.06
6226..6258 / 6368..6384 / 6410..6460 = 0.02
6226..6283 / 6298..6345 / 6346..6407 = 0.00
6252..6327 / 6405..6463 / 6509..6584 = 0.06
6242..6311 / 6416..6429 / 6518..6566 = 0.17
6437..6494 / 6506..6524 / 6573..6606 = 0.12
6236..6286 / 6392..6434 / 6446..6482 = 0.03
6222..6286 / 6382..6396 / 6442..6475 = 0.04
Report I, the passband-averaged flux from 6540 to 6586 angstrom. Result 2.93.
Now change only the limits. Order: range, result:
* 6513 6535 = 2.36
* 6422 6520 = 2.33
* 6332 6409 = 2.38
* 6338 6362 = 2.45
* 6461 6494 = 2.38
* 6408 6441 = 2.36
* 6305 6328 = 2.39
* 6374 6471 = 2.43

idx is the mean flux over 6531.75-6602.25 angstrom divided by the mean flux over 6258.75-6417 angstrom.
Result 1.1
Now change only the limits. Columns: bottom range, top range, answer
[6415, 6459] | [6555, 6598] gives 1.23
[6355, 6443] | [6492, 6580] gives 1.07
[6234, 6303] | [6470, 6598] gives 1.03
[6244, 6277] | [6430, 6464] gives 1.04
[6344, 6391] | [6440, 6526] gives 0.98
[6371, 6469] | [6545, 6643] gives 1.11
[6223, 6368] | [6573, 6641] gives 1.05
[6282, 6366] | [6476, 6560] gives 0.97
